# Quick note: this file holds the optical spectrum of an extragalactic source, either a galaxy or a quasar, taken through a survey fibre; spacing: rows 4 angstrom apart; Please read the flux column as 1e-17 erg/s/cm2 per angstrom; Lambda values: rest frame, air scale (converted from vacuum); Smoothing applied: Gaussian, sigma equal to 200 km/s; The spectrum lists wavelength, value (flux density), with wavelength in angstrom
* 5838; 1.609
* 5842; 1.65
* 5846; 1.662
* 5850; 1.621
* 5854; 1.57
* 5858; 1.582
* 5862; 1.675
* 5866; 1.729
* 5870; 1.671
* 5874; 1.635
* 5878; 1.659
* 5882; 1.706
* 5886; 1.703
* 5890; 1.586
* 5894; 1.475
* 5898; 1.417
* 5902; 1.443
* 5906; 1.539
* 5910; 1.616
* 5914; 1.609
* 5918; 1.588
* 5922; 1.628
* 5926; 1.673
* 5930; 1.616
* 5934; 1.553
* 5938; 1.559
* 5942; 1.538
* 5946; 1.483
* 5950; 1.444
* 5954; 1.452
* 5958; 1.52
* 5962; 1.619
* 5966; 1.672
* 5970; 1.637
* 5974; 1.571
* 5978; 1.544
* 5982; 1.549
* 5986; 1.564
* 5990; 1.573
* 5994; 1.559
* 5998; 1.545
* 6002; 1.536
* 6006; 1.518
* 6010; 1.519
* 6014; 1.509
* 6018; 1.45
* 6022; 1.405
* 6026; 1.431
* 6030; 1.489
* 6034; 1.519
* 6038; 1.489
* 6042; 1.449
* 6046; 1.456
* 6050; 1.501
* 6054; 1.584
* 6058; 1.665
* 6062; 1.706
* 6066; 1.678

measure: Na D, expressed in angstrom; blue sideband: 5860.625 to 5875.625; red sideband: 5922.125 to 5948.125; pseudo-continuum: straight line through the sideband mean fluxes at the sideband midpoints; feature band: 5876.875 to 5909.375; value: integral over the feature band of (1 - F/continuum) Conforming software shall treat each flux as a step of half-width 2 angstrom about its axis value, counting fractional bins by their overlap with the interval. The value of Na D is 1.5 angstrom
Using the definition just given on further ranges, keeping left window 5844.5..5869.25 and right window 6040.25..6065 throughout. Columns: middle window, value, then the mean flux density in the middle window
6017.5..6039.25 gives 1.5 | 1.46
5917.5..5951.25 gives 0.9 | 1.57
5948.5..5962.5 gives 0.9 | 1.5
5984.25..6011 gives 0.7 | 1.55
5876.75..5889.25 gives -0.4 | 1.68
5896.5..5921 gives 1.2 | 1.54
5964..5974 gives -0.2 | 1.64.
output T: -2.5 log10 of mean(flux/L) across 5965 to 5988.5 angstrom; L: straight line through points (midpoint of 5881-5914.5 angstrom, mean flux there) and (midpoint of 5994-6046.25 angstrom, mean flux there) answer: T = -0.05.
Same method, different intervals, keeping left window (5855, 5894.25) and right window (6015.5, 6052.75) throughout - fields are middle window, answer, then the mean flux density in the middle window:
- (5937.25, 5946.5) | 0.03 mag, 1.53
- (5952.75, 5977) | -0.02 mag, 1.58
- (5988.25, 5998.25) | -0.03 mag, 1.56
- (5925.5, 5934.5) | -0.02 mag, 1.61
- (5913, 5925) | -0.01 mag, 1.61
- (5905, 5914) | 0.01 mag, 1.59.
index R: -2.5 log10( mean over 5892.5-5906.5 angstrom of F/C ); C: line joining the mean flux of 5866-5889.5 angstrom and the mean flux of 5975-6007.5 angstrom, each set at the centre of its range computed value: 0.13 mag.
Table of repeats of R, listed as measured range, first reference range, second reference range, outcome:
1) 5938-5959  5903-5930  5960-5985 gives 0.08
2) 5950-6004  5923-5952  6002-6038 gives -0.03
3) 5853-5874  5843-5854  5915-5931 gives -0.01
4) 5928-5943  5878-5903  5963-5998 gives 0.00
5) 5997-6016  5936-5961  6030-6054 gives -0.02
